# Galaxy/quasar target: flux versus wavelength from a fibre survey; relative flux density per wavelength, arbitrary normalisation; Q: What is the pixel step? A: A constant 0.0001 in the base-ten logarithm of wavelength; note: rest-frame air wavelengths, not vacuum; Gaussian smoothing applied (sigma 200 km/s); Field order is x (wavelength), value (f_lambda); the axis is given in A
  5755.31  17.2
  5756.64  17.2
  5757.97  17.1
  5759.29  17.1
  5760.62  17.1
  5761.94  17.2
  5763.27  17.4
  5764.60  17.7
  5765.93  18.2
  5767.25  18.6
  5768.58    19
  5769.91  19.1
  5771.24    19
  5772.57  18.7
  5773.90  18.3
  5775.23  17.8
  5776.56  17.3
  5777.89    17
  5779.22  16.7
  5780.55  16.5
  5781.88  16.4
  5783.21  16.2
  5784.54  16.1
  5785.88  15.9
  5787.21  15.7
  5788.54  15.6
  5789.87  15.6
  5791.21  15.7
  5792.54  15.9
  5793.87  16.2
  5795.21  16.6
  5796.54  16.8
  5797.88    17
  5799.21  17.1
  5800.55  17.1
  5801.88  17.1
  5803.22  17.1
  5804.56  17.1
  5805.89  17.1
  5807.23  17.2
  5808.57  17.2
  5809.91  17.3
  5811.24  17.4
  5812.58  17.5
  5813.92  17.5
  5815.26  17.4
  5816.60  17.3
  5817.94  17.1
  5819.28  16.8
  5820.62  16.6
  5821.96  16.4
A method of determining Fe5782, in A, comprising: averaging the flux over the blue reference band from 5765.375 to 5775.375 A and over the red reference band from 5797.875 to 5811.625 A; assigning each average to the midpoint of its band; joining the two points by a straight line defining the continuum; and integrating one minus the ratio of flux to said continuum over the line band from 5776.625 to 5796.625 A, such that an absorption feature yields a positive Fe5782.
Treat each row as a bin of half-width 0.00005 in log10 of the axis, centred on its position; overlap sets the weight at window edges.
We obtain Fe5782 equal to 1.9 A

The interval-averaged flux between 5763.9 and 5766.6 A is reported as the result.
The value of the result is 18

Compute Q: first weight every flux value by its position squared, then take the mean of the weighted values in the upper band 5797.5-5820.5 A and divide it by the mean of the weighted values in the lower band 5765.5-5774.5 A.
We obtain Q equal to 0.9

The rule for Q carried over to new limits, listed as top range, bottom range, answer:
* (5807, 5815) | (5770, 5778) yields 0.97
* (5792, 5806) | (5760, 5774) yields 0.93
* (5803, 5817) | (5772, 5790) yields 1.04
